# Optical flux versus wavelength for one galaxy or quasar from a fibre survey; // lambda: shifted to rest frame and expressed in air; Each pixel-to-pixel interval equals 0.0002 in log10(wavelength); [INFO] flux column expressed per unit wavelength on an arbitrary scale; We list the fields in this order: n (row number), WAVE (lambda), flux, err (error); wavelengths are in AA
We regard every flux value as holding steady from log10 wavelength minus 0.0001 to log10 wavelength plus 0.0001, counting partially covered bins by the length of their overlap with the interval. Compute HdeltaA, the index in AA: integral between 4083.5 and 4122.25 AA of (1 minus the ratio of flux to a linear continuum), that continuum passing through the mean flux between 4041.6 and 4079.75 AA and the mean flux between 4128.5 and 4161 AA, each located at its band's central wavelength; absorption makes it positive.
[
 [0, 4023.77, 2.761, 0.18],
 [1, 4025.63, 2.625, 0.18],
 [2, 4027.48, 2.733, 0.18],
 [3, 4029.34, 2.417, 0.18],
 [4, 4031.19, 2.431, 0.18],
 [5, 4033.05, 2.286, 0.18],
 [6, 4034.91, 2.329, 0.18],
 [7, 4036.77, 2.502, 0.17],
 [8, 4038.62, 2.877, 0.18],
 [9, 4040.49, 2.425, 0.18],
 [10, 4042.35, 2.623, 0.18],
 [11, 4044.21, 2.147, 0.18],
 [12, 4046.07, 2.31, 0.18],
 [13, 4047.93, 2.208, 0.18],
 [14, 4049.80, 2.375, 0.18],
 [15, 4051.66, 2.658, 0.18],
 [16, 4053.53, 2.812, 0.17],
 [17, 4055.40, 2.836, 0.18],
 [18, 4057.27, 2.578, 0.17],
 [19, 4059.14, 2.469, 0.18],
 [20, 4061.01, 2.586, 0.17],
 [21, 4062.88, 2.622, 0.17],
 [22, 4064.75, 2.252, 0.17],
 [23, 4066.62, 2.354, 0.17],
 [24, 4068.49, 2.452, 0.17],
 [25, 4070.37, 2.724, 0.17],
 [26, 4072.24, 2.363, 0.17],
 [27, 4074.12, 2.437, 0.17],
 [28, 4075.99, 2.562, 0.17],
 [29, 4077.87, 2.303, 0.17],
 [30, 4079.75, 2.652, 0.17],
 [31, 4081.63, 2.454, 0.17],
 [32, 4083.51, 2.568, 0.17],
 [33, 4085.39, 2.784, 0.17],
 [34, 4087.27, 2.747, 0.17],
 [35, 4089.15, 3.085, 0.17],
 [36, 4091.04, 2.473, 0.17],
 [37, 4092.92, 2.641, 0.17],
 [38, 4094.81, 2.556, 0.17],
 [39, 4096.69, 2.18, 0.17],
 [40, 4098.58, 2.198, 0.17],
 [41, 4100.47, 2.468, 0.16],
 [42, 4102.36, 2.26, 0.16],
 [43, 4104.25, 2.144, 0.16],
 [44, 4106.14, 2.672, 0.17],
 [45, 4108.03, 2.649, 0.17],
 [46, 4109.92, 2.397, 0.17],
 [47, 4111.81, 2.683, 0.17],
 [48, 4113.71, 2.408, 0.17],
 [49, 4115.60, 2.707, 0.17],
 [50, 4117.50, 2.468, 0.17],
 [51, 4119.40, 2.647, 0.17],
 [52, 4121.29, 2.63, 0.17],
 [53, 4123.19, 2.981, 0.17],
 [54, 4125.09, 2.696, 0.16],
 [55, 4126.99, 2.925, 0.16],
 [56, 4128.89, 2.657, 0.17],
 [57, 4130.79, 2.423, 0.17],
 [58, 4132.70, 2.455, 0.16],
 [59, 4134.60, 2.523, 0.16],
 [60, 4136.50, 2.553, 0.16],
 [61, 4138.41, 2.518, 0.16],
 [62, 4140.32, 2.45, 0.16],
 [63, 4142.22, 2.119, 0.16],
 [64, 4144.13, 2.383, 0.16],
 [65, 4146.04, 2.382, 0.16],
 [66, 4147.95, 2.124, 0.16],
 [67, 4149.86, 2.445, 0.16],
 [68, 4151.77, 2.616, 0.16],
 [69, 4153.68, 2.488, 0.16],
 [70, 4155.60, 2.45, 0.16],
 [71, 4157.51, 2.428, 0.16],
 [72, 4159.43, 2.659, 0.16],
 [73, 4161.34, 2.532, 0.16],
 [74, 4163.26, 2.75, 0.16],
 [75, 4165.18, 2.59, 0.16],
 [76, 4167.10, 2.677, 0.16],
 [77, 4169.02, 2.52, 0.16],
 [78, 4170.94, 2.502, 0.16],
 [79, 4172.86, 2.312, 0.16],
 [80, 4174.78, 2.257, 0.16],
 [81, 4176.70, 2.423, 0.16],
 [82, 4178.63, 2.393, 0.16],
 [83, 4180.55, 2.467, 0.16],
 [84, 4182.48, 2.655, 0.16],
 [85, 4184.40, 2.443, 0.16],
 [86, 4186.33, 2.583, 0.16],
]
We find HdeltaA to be -1.1 AA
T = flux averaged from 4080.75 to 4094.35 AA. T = 2.68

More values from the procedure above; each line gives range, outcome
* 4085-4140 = 2.57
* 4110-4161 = 2.53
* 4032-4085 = 2.49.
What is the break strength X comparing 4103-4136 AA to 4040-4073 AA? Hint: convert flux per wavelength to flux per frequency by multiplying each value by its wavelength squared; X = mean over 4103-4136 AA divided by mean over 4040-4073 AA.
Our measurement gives 1.07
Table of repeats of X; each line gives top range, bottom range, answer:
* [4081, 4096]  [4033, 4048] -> 1.12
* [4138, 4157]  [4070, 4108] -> 0.98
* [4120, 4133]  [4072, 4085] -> 1.10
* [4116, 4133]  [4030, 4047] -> 1.14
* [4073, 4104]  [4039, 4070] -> 1.03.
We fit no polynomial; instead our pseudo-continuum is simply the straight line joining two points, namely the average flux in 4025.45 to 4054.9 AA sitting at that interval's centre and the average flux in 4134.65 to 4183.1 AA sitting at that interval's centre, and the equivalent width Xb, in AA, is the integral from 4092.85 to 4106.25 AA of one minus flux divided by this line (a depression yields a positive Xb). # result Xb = 0.7 AA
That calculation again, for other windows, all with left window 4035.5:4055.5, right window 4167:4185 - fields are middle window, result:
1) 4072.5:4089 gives -0.57 AA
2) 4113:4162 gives -1.07 AA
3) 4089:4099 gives -0.02 AA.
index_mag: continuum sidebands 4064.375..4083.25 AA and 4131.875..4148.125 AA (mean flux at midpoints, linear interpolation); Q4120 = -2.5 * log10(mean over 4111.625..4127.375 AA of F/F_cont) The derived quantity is -0.107 mag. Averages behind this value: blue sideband 2.47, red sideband 2.4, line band 2.67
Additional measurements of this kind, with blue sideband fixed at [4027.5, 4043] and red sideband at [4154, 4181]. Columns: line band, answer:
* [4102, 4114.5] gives 0.01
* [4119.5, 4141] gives -0.05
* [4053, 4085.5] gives -0.02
